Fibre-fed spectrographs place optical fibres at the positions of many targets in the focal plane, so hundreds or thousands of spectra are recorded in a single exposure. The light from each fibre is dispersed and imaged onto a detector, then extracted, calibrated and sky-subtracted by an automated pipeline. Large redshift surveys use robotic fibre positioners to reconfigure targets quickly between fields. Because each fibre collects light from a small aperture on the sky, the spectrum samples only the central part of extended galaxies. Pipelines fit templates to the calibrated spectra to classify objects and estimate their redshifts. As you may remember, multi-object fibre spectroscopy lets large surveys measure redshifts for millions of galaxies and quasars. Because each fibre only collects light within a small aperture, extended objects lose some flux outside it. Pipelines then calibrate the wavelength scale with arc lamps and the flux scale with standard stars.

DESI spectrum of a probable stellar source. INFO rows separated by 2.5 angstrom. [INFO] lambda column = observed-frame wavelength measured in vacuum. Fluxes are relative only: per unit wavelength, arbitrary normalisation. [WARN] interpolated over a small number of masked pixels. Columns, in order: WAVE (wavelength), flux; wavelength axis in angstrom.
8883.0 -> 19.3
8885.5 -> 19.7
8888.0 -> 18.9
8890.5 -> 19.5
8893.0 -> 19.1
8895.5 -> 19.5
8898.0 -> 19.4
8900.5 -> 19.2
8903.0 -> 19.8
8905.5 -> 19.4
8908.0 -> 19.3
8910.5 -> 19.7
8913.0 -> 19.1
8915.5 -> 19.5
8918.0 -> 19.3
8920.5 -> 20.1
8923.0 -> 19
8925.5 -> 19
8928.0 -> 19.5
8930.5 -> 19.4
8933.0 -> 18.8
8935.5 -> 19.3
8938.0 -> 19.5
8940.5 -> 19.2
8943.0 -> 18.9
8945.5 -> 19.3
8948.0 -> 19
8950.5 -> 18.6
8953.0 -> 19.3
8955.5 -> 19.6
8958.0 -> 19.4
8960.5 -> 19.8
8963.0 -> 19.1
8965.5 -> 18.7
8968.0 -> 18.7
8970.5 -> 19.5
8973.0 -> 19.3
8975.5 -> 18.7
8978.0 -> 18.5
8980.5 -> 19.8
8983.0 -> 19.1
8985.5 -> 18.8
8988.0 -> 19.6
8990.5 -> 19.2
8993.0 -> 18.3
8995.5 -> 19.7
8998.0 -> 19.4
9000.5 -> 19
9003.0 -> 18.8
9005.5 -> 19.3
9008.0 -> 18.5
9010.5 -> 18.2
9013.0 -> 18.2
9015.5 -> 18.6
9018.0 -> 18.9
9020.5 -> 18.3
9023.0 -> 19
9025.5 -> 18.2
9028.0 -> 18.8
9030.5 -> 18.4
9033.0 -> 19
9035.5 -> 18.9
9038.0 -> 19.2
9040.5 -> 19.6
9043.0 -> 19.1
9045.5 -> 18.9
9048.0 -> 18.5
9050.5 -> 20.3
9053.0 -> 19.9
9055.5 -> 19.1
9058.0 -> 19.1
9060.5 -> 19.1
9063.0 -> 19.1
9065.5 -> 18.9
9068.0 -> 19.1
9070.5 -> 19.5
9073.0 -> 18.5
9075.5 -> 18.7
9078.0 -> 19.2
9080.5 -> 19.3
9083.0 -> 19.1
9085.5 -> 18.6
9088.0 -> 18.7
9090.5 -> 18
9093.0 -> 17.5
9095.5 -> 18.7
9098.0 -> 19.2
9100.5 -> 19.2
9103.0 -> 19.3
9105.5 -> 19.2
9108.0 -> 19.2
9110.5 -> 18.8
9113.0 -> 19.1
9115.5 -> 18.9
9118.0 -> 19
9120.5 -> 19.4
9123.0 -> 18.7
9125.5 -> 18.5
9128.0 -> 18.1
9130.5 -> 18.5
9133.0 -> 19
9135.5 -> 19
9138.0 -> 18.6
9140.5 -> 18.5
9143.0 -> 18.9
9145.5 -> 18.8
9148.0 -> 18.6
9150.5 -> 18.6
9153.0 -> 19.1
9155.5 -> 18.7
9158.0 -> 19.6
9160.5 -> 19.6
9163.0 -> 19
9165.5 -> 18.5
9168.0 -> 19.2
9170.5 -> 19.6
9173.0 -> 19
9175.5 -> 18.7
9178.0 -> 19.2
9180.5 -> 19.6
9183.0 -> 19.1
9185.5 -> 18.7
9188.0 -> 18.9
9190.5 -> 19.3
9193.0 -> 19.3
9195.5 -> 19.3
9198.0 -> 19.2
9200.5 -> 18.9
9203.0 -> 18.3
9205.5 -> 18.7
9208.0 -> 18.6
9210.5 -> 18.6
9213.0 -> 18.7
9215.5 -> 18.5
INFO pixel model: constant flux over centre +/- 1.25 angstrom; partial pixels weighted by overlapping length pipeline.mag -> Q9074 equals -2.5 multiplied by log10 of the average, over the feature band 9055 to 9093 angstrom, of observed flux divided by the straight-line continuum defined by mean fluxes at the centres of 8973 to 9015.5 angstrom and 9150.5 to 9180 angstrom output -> 0.01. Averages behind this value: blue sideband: 18.9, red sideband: 19.1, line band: 18.9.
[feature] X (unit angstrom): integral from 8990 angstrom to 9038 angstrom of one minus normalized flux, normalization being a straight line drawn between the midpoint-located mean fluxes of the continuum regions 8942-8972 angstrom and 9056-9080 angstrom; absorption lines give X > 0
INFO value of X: 0.8 angstrom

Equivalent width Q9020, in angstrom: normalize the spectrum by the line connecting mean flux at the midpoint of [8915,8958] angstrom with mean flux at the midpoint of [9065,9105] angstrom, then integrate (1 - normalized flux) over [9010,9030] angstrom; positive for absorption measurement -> 0.52 angstrom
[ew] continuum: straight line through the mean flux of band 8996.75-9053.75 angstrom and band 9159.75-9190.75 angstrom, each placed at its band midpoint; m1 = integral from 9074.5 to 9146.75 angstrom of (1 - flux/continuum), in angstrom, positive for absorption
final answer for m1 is 0.7 angstrom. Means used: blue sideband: 18.9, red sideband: 19.1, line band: 18.8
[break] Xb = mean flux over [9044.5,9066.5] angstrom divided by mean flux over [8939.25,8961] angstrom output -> 1.00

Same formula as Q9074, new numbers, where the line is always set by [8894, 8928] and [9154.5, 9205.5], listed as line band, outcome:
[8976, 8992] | 0.01 mag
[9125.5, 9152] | 0.03 mag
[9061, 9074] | 0.01 mag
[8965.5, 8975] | 0.02 mag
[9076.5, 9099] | 0.03 mag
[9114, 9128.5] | 0.02 mag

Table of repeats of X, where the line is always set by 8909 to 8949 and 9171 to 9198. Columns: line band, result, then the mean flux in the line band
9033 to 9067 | 0.02 angstrom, 19.2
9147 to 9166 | 0.16 angstrom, 19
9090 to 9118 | 0.47 angstrom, 18.9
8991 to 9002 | 0.08 angstrom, 19.1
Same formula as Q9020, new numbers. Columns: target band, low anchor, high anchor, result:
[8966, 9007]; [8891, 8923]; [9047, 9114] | 0.30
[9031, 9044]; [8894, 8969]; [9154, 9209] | 0.04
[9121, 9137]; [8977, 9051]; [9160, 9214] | 0.25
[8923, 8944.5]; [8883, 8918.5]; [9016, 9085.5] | 0.13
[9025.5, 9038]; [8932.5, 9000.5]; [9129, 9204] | 0.22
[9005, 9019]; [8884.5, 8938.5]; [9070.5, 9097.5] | 0.29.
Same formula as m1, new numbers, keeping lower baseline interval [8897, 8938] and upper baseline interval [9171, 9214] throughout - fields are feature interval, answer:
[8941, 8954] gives 0.2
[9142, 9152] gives 0.2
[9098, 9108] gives -0.1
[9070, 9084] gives 0.1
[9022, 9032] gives 0.3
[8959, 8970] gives 0.1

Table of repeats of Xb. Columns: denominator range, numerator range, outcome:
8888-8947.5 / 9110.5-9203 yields 0.98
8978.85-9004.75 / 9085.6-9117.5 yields 0.98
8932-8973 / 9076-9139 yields 0.98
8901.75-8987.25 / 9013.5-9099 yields 0.98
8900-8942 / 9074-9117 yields 0.97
